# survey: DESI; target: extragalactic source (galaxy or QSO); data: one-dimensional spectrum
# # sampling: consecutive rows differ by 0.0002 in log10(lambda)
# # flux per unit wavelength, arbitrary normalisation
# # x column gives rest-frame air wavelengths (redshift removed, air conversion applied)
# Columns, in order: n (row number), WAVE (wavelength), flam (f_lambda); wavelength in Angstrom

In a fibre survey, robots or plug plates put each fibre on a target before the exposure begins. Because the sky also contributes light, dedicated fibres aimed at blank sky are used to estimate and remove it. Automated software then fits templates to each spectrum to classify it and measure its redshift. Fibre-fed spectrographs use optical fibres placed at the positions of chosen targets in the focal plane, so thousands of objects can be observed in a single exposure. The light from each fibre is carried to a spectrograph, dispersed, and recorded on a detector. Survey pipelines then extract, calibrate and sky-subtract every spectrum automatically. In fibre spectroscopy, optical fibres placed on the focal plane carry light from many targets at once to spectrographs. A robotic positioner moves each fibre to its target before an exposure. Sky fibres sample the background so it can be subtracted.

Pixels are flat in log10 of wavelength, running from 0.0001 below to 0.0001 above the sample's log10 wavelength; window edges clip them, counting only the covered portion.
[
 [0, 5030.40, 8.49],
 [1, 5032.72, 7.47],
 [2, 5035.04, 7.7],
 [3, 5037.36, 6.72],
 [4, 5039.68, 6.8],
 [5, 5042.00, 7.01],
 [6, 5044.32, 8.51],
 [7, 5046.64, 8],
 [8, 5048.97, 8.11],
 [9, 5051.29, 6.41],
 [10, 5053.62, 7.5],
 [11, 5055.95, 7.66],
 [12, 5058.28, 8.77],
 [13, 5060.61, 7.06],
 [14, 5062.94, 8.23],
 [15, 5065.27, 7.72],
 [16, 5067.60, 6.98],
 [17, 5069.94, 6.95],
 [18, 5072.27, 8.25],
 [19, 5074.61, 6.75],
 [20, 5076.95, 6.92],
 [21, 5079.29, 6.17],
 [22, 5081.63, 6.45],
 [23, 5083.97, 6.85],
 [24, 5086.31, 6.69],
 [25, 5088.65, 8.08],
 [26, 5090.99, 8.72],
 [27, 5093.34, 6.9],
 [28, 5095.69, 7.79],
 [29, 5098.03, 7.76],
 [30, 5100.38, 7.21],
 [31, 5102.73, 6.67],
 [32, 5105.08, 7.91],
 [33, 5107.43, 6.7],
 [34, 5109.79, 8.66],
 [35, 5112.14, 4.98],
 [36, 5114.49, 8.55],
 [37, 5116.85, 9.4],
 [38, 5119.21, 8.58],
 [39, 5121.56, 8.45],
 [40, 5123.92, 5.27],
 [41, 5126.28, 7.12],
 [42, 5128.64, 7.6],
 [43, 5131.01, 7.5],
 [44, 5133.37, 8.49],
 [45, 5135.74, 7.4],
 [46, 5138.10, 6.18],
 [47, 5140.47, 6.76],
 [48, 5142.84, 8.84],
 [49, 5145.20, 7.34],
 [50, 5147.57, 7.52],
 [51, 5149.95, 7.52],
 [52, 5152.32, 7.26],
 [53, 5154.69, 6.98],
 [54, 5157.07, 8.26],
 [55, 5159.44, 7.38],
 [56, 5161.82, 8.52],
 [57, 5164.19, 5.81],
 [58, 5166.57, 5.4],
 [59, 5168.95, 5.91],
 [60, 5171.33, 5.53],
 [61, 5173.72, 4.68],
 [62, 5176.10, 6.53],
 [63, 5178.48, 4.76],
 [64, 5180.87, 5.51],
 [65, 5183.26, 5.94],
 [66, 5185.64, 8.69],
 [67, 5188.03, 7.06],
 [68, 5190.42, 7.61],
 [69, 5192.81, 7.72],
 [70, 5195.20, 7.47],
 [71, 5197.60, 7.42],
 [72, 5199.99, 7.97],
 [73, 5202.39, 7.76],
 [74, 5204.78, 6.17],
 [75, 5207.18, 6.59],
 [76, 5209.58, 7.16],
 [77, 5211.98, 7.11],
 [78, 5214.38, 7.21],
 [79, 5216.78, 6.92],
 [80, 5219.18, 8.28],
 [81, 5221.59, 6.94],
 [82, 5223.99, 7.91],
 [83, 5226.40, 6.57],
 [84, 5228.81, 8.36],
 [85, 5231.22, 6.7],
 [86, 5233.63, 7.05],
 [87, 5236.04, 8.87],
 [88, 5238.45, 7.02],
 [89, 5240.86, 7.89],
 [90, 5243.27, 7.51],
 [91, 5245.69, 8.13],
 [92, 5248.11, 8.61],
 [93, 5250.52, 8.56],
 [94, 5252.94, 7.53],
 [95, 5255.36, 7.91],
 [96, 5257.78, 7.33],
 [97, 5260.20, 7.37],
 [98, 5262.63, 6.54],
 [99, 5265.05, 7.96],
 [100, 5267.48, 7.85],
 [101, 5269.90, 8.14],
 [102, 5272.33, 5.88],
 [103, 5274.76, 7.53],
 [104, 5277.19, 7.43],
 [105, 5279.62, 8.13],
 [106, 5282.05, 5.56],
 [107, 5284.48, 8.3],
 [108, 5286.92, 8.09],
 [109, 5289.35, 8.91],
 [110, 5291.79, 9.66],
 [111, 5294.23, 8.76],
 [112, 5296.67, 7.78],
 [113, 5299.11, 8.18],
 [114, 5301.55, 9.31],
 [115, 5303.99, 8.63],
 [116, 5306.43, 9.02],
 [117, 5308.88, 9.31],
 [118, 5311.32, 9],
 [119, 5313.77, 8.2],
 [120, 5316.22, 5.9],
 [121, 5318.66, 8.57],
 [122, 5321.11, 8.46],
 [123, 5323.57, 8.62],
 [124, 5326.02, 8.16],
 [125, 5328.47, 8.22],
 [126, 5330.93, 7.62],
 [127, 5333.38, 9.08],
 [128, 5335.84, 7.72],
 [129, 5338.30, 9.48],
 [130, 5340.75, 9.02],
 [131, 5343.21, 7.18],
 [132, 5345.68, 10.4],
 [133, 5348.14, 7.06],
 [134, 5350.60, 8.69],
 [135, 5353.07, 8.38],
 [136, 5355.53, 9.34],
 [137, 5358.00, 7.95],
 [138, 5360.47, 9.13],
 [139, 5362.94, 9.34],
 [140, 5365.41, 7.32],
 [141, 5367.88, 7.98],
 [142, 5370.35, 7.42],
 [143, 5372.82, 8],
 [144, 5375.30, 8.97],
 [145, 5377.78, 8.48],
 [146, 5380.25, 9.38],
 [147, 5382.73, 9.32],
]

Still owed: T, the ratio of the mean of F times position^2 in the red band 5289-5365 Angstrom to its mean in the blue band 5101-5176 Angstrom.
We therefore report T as 1.28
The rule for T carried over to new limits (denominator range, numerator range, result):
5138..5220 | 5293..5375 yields 1.28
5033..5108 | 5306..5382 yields 1.27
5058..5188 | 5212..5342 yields 1.18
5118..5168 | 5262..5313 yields 1.17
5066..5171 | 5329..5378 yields 1.26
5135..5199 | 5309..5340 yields 1.28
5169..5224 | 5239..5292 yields 1.15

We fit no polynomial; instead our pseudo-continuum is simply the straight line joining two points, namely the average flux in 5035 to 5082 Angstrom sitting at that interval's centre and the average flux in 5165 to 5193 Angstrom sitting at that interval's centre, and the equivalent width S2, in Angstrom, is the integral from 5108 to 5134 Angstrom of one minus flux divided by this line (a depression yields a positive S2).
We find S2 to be -3.4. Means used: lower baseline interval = 7.37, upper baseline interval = 6.22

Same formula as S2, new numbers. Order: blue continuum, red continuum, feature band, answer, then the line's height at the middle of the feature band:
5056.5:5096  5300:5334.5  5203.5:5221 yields 2.0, 7.97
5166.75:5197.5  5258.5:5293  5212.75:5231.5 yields -1.1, 6.97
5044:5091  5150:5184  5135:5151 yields -1.8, 6.62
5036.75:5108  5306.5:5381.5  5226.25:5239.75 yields 0.8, 7.99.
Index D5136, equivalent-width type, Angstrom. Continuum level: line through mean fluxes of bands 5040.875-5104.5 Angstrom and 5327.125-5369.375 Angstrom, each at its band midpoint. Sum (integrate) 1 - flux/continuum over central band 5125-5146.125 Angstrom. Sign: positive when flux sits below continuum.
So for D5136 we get 0.5 Angstrom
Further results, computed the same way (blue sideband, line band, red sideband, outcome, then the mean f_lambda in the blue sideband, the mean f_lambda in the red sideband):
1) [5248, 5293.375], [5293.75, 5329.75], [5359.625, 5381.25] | -1.7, 7.74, 8.43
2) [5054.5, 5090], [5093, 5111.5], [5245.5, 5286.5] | -0.1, 7.31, 7.57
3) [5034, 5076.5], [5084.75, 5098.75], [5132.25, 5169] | -0.4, 7.5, 7.26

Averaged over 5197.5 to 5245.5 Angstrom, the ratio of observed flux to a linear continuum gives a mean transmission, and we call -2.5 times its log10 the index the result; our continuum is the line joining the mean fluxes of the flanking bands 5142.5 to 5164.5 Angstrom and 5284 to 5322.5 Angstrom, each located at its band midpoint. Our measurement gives 0.09 mag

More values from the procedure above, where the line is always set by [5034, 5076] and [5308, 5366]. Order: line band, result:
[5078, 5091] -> 0.09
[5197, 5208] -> 0.11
